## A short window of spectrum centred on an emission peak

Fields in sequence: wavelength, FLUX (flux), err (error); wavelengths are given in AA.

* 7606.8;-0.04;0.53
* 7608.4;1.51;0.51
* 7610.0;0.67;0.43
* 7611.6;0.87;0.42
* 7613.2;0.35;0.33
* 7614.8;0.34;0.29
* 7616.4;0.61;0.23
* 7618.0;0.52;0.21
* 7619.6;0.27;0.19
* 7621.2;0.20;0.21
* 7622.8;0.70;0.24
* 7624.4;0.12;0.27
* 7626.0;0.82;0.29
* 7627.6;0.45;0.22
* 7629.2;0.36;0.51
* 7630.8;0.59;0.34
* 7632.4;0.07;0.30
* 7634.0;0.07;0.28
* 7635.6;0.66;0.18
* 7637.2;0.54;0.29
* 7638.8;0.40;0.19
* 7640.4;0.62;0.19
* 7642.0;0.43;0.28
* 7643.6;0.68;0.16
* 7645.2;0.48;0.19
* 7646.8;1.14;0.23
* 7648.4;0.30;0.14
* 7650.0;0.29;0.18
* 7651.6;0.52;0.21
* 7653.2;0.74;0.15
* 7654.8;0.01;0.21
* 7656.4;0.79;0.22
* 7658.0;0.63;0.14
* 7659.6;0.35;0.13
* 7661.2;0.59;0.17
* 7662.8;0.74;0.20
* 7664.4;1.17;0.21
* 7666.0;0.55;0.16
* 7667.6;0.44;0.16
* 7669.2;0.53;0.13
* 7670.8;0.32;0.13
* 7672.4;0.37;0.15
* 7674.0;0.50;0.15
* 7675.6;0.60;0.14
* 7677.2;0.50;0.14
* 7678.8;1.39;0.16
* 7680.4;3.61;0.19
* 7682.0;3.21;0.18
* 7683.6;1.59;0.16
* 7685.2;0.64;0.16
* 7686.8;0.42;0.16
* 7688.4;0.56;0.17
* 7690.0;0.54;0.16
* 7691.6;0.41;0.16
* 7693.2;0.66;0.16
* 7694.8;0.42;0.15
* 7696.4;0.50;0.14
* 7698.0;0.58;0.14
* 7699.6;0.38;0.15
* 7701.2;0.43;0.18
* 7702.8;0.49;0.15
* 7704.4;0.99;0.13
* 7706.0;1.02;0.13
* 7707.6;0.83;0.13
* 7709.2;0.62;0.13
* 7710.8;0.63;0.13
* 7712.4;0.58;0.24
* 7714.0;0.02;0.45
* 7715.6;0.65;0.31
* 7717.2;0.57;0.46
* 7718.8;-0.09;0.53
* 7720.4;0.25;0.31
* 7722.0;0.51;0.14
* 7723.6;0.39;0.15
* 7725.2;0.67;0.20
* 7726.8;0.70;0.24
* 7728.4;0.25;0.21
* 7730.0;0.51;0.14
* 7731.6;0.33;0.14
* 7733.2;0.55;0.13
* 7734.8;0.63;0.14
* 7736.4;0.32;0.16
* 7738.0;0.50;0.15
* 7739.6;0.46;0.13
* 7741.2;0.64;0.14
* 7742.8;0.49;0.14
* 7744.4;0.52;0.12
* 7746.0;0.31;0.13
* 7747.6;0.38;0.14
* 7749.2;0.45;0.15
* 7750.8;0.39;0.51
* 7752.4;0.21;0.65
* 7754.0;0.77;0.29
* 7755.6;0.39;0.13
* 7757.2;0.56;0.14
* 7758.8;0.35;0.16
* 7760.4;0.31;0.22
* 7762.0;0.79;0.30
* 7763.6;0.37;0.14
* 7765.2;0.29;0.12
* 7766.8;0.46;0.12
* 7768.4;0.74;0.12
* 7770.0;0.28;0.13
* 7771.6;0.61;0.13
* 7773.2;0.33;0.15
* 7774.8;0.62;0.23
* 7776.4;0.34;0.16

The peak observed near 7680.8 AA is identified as H-alpha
